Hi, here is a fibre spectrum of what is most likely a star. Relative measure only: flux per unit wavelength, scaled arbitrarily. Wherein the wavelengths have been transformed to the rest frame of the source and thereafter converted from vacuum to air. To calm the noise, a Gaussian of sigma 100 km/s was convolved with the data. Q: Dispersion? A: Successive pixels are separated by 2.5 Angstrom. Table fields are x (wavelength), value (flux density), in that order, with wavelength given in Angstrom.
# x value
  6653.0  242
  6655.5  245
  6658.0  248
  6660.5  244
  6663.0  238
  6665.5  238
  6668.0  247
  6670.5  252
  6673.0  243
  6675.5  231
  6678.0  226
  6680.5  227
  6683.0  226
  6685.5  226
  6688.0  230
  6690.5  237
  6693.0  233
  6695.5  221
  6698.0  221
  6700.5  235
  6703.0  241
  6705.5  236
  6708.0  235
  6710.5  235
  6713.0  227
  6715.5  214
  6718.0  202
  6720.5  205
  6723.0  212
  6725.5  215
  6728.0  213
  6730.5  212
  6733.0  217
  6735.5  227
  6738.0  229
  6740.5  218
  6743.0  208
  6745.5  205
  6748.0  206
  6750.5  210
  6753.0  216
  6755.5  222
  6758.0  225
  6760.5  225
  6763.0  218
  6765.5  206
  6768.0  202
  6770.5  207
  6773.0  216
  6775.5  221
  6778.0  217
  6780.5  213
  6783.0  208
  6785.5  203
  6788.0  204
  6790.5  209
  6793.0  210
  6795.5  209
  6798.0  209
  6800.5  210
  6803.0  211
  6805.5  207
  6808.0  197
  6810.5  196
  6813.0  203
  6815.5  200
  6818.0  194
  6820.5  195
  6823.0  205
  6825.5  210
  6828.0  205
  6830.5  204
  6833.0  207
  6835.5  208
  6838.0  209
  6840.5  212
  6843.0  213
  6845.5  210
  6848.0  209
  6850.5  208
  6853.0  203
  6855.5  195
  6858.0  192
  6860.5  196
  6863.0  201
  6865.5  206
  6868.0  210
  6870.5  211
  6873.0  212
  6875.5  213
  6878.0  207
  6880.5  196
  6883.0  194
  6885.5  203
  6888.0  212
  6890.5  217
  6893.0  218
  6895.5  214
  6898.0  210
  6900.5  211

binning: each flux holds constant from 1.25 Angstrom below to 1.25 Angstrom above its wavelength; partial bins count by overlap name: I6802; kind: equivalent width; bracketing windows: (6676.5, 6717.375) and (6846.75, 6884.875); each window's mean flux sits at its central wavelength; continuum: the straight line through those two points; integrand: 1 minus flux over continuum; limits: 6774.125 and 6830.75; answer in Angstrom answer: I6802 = 1.85 Angstrom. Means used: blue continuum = 229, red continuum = 204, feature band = 206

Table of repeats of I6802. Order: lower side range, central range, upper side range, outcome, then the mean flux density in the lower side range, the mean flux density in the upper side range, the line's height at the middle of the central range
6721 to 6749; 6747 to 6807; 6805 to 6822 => -1.7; 215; 199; 206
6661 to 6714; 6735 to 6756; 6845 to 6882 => 0.8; 234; 204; 224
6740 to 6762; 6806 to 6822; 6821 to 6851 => 0.9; 215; 208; 210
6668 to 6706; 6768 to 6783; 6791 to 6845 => 0.1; 233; 206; 214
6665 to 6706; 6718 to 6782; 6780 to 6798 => 0.9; 233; 208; 217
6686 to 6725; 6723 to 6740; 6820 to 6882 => 0.3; 225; 206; 222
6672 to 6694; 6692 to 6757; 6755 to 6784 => 1.0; 231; 215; 223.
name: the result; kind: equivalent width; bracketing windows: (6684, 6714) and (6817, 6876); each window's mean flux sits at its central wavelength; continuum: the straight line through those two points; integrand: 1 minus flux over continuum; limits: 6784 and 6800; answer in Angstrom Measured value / 0.6 Angstrom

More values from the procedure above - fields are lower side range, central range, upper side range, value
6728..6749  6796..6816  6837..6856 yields 0.6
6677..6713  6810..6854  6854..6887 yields 0.8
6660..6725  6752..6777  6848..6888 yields 0.4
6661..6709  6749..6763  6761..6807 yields -0.2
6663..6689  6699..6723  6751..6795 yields 0.2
